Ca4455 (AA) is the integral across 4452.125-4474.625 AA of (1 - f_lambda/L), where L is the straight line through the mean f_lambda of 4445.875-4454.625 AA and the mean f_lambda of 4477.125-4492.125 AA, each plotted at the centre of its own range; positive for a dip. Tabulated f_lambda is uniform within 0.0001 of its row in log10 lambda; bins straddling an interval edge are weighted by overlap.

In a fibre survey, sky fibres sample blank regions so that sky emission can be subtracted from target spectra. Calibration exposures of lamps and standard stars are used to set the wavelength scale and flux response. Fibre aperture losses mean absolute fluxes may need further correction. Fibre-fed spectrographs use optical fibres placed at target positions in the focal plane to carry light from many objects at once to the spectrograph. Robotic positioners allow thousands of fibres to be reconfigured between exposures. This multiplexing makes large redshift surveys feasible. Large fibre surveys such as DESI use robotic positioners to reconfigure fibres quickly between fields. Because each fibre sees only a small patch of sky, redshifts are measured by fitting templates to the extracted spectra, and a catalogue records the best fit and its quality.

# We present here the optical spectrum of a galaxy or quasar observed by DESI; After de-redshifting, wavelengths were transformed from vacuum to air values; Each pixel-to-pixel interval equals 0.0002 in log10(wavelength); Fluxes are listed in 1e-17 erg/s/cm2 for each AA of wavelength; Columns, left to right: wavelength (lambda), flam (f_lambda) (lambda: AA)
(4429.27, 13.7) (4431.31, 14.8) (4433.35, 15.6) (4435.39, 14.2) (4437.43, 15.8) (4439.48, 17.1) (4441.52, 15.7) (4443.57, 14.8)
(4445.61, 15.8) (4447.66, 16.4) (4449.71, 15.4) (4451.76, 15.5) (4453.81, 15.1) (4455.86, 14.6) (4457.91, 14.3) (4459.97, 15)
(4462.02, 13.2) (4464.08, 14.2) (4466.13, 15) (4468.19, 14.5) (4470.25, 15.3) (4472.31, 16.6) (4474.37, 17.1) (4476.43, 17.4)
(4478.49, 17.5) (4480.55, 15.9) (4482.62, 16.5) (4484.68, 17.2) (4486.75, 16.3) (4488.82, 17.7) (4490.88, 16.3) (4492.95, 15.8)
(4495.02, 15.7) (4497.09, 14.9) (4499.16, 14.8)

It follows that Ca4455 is 1.6 AA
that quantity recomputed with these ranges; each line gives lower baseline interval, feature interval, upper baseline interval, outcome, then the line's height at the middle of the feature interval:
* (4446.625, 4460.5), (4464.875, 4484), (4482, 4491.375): 0.1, 16.2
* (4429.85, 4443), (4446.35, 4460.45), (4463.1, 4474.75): 0.2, 15.4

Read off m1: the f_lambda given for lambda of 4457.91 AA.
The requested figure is 14.3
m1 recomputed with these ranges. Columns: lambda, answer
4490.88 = 16.3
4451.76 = 15.5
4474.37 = 17.1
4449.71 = 15.4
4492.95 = 15.8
